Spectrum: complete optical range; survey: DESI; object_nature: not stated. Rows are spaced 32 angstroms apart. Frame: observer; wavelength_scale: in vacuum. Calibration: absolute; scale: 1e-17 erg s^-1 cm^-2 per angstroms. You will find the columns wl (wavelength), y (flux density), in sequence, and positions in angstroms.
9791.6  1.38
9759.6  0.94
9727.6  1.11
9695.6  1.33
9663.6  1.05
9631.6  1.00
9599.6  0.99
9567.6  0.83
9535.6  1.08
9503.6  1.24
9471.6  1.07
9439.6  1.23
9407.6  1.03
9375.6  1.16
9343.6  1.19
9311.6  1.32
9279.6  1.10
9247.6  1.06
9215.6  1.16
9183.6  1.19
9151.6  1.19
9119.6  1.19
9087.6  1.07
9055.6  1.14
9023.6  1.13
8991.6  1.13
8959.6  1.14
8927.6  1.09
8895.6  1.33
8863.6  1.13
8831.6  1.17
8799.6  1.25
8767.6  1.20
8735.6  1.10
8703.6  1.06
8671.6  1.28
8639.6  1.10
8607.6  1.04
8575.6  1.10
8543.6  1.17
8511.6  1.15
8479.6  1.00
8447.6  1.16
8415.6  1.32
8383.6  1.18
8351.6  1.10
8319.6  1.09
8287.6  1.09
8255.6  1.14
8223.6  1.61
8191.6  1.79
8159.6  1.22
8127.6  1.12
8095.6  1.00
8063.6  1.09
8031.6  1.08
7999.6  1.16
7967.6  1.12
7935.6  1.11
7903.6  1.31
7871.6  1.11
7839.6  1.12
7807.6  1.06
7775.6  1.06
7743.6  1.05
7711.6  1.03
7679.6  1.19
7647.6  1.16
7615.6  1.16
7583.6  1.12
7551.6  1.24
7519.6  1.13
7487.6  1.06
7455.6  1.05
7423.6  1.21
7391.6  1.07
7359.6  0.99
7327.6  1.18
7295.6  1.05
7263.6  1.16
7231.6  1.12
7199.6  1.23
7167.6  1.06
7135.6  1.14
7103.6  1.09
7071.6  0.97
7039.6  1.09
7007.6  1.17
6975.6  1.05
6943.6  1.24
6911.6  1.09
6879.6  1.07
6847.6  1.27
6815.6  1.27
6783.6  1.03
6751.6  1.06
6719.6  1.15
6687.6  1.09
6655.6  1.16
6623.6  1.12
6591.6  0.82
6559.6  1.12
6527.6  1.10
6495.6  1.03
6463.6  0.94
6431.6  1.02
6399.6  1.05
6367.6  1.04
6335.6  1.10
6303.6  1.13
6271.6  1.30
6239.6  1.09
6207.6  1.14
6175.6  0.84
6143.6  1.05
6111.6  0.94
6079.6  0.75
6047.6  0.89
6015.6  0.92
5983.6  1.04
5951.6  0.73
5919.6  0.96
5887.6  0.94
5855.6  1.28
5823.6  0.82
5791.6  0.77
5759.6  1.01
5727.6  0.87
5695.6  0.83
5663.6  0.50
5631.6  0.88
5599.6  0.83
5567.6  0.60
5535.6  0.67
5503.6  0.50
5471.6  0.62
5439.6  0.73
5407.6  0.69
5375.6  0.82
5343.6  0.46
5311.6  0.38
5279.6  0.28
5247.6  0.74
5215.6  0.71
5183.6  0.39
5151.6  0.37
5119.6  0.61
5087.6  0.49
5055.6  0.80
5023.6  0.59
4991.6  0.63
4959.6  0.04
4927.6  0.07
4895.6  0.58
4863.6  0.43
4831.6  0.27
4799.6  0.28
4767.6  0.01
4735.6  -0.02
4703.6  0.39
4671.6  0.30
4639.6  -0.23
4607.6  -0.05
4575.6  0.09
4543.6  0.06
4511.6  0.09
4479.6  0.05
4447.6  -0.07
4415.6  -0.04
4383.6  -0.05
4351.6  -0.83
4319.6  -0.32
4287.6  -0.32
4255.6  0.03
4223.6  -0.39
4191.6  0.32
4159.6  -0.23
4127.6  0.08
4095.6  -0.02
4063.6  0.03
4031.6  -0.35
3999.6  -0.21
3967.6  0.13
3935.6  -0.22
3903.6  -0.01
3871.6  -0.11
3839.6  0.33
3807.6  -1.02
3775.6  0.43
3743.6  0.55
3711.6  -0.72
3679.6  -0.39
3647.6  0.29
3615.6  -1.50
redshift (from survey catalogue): 0.250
